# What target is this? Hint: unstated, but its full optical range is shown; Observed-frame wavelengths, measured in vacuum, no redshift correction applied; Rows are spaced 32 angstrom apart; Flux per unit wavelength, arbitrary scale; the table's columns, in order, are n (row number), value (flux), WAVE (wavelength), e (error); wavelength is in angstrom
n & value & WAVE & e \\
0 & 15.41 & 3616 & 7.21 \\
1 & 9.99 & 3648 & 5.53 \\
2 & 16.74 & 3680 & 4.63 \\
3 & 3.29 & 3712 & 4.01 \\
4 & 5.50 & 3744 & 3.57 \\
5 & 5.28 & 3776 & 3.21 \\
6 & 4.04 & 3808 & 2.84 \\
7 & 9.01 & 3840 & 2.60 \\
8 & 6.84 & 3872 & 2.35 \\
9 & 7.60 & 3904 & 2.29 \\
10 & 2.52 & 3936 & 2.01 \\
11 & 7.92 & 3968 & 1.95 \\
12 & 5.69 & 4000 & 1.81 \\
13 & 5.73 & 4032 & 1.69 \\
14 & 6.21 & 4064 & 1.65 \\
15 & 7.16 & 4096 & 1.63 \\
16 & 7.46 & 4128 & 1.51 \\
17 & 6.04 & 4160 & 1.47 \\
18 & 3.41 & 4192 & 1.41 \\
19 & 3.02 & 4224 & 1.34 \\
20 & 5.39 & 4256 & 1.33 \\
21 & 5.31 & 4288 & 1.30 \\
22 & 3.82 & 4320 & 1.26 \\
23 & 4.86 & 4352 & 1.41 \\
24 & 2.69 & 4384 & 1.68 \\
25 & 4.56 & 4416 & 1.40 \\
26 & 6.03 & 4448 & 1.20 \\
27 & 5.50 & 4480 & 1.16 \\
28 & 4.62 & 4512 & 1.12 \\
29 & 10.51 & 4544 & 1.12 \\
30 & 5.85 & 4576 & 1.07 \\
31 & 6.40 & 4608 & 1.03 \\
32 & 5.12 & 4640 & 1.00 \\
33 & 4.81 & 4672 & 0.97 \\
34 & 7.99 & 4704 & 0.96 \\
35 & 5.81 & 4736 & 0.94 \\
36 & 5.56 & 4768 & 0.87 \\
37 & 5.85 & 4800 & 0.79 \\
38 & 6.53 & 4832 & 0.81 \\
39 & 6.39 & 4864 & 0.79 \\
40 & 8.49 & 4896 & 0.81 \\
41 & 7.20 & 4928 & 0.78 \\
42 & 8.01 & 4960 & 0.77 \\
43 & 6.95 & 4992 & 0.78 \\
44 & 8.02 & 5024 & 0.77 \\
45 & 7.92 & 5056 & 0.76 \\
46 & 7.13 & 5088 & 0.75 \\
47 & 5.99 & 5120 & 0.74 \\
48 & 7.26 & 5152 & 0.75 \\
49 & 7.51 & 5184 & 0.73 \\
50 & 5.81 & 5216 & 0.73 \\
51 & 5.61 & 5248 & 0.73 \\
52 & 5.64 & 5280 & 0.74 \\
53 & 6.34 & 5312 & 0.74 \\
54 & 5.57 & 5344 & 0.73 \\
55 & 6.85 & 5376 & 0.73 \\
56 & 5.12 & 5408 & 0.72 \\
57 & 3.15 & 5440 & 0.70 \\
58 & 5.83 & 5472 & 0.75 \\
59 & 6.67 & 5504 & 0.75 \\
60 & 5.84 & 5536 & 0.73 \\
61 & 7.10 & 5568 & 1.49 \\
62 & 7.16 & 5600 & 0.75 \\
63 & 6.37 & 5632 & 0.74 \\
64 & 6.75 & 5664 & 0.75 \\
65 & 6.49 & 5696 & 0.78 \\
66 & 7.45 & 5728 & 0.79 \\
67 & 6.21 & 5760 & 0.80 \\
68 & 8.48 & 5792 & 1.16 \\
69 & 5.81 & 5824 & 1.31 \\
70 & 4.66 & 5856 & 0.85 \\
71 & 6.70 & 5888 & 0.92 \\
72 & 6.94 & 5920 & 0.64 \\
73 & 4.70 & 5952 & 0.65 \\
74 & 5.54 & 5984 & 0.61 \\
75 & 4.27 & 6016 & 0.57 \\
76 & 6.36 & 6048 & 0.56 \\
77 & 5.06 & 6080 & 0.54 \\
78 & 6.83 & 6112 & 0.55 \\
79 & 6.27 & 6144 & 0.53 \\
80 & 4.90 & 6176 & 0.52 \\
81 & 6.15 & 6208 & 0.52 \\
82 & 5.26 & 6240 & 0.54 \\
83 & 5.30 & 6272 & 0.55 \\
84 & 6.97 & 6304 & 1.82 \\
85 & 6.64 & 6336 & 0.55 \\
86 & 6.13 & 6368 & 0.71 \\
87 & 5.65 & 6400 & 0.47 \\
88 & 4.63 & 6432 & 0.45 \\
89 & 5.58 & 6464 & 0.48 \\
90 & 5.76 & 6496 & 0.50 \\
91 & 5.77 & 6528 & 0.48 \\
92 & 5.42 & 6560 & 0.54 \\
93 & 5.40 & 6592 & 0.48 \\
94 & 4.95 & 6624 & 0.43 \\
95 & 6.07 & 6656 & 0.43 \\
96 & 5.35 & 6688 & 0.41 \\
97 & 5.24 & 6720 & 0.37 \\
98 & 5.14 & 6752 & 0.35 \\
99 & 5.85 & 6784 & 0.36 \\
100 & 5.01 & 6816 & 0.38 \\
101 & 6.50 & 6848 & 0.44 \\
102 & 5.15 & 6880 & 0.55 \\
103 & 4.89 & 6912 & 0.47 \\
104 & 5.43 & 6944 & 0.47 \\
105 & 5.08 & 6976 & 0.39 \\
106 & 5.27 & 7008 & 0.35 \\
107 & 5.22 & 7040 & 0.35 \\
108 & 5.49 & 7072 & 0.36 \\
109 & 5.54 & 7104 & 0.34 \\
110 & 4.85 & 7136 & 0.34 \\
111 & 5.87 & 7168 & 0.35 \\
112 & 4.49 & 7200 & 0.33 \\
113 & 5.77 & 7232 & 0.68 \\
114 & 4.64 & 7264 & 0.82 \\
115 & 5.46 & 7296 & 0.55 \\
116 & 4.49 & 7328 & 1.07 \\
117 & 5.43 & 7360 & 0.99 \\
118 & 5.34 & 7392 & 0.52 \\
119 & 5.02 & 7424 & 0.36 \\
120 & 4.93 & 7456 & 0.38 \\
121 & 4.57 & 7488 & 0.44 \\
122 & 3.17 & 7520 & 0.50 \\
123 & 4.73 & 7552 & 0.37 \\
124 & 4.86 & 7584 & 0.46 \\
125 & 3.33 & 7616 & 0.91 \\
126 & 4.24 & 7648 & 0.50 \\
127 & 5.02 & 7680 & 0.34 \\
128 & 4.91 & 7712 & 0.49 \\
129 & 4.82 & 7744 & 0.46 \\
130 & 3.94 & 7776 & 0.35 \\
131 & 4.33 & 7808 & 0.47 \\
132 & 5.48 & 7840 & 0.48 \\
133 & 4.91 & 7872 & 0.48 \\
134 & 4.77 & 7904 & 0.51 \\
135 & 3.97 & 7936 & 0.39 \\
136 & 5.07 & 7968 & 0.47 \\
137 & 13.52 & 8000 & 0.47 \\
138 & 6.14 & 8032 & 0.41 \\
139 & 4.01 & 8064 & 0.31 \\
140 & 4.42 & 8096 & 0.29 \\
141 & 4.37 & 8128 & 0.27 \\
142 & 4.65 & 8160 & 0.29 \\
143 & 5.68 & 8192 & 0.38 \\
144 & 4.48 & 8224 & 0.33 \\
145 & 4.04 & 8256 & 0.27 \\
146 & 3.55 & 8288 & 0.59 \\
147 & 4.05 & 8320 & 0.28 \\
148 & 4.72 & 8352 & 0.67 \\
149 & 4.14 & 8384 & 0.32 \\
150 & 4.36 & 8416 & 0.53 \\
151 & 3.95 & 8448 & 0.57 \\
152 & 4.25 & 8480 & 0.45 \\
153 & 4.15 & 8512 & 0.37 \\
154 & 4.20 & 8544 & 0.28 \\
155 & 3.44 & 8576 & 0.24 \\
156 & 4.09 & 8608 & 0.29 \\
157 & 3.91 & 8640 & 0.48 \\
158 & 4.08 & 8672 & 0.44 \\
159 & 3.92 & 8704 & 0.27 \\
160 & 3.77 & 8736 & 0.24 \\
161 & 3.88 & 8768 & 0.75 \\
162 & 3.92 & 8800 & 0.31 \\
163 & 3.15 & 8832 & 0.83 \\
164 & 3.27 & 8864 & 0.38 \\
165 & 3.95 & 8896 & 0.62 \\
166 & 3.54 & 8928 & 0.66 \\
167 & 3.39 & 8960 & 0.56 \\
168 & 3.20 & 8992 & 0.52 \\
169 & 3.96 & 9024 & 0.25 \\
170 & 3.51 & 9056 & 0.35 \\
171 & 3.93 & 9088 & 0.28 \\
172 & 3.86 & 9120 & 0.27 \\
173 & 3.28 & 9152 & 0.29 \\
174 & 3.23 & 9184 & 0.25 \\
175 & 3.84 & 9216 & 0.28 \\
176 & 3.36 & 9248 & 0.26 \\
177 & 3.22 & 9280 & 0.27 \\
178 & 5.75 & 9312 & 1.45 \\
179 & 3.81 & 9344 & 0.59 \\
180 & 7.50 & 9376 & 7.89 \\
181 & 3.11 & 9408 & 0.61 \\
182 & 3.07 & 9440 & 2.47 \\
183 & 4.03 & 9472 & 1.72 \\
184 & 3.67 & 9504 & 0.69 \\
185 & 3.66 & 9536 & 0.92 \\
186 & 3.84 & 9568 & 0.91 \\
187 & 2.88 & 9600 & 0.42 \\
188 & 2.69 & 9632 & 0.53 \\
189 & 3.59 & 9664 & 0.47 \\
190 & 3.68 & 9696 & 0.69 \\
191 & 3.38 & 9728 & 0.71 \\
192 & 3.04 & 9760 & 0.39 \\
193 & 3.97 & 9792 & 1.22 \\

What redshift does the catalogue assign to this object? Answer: 0.220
